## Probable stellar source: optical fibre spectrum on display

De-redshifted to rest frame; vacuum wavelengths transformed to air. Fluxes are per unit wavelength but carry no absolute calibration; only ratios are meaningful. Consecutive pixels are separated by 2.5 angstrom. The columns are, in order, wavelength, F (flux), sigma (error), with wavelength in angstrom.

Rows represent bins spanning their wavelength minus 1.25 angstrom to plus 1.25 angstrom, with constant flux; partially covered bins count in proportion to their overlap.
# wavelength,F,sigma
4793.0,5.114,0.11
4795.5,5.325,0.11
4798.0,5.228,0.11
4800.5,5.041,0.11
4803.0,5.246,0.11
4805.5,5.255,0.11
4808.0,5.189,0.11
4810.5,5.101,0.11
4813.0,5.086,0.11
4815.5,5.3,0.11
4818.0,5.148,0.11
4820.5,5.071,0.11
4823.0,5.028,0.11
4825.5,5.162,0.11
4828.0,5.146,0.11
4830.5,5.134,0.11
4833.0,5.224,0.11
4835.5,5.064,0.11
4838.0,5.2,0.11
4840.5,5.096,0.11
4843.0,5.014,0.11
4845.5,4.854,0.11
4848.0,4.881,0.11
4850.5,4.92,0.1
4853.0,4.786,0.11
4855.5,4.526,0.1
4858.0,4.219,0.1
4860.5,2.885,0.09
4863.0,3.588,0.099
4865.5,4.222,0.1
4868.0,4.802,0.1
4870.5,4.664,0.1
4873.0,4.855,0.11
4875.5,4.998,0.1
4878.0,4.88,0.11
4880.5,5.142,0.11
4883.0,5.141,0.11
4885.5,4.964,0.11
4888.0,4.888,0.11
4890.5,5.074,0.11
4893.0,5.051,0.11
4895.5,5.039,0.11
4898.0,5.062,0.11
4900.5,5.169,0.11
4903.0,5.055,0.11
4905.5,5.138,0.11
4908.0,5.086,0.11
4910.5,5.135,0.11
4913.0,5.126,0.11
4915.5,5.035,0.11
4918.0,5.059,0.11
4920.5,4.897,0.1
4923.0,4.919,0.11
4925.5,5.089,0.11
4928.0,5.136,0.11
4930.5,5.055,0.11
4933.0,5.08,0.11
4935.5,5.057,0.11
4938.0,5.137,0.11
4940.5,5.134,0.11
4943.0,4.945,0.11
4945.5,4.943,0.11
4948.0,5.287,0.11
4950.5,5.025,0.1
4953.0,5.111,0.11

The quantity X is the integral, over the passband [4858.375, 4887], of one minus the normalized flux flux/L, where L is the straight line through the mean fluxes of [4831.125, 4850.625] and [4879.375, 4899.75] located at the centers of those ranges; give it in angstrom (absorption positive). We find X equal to 2.81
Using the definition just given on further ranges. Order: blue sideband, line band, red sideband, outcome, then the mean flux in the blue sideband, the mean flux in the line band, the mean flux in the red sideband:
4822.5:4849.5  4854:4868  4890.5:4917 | 3.01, 5.07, 3.99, 5.09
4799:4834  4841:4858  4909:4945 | 1.08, 5.15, 4.8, 5.06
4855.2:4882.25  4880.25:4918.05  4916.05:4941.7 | -2.55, 4.44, 5.07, 5.06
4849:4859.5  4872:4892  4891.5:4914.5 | -0.51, 4.58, 5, 5.09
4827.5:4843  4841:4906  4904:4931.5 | 4.30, 5.13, 4.76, 5.06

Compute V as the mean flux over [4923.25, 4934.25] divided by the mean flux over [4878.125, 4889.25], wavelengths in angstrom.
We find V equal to 1.0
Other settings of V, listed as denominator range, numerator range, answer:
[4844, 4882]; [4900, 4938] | 1.11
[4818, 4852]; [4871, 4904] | 0.99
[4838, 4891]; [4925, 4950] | 1.08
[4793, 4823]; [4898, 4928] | 0.98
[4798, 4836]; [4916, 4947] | 0.98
